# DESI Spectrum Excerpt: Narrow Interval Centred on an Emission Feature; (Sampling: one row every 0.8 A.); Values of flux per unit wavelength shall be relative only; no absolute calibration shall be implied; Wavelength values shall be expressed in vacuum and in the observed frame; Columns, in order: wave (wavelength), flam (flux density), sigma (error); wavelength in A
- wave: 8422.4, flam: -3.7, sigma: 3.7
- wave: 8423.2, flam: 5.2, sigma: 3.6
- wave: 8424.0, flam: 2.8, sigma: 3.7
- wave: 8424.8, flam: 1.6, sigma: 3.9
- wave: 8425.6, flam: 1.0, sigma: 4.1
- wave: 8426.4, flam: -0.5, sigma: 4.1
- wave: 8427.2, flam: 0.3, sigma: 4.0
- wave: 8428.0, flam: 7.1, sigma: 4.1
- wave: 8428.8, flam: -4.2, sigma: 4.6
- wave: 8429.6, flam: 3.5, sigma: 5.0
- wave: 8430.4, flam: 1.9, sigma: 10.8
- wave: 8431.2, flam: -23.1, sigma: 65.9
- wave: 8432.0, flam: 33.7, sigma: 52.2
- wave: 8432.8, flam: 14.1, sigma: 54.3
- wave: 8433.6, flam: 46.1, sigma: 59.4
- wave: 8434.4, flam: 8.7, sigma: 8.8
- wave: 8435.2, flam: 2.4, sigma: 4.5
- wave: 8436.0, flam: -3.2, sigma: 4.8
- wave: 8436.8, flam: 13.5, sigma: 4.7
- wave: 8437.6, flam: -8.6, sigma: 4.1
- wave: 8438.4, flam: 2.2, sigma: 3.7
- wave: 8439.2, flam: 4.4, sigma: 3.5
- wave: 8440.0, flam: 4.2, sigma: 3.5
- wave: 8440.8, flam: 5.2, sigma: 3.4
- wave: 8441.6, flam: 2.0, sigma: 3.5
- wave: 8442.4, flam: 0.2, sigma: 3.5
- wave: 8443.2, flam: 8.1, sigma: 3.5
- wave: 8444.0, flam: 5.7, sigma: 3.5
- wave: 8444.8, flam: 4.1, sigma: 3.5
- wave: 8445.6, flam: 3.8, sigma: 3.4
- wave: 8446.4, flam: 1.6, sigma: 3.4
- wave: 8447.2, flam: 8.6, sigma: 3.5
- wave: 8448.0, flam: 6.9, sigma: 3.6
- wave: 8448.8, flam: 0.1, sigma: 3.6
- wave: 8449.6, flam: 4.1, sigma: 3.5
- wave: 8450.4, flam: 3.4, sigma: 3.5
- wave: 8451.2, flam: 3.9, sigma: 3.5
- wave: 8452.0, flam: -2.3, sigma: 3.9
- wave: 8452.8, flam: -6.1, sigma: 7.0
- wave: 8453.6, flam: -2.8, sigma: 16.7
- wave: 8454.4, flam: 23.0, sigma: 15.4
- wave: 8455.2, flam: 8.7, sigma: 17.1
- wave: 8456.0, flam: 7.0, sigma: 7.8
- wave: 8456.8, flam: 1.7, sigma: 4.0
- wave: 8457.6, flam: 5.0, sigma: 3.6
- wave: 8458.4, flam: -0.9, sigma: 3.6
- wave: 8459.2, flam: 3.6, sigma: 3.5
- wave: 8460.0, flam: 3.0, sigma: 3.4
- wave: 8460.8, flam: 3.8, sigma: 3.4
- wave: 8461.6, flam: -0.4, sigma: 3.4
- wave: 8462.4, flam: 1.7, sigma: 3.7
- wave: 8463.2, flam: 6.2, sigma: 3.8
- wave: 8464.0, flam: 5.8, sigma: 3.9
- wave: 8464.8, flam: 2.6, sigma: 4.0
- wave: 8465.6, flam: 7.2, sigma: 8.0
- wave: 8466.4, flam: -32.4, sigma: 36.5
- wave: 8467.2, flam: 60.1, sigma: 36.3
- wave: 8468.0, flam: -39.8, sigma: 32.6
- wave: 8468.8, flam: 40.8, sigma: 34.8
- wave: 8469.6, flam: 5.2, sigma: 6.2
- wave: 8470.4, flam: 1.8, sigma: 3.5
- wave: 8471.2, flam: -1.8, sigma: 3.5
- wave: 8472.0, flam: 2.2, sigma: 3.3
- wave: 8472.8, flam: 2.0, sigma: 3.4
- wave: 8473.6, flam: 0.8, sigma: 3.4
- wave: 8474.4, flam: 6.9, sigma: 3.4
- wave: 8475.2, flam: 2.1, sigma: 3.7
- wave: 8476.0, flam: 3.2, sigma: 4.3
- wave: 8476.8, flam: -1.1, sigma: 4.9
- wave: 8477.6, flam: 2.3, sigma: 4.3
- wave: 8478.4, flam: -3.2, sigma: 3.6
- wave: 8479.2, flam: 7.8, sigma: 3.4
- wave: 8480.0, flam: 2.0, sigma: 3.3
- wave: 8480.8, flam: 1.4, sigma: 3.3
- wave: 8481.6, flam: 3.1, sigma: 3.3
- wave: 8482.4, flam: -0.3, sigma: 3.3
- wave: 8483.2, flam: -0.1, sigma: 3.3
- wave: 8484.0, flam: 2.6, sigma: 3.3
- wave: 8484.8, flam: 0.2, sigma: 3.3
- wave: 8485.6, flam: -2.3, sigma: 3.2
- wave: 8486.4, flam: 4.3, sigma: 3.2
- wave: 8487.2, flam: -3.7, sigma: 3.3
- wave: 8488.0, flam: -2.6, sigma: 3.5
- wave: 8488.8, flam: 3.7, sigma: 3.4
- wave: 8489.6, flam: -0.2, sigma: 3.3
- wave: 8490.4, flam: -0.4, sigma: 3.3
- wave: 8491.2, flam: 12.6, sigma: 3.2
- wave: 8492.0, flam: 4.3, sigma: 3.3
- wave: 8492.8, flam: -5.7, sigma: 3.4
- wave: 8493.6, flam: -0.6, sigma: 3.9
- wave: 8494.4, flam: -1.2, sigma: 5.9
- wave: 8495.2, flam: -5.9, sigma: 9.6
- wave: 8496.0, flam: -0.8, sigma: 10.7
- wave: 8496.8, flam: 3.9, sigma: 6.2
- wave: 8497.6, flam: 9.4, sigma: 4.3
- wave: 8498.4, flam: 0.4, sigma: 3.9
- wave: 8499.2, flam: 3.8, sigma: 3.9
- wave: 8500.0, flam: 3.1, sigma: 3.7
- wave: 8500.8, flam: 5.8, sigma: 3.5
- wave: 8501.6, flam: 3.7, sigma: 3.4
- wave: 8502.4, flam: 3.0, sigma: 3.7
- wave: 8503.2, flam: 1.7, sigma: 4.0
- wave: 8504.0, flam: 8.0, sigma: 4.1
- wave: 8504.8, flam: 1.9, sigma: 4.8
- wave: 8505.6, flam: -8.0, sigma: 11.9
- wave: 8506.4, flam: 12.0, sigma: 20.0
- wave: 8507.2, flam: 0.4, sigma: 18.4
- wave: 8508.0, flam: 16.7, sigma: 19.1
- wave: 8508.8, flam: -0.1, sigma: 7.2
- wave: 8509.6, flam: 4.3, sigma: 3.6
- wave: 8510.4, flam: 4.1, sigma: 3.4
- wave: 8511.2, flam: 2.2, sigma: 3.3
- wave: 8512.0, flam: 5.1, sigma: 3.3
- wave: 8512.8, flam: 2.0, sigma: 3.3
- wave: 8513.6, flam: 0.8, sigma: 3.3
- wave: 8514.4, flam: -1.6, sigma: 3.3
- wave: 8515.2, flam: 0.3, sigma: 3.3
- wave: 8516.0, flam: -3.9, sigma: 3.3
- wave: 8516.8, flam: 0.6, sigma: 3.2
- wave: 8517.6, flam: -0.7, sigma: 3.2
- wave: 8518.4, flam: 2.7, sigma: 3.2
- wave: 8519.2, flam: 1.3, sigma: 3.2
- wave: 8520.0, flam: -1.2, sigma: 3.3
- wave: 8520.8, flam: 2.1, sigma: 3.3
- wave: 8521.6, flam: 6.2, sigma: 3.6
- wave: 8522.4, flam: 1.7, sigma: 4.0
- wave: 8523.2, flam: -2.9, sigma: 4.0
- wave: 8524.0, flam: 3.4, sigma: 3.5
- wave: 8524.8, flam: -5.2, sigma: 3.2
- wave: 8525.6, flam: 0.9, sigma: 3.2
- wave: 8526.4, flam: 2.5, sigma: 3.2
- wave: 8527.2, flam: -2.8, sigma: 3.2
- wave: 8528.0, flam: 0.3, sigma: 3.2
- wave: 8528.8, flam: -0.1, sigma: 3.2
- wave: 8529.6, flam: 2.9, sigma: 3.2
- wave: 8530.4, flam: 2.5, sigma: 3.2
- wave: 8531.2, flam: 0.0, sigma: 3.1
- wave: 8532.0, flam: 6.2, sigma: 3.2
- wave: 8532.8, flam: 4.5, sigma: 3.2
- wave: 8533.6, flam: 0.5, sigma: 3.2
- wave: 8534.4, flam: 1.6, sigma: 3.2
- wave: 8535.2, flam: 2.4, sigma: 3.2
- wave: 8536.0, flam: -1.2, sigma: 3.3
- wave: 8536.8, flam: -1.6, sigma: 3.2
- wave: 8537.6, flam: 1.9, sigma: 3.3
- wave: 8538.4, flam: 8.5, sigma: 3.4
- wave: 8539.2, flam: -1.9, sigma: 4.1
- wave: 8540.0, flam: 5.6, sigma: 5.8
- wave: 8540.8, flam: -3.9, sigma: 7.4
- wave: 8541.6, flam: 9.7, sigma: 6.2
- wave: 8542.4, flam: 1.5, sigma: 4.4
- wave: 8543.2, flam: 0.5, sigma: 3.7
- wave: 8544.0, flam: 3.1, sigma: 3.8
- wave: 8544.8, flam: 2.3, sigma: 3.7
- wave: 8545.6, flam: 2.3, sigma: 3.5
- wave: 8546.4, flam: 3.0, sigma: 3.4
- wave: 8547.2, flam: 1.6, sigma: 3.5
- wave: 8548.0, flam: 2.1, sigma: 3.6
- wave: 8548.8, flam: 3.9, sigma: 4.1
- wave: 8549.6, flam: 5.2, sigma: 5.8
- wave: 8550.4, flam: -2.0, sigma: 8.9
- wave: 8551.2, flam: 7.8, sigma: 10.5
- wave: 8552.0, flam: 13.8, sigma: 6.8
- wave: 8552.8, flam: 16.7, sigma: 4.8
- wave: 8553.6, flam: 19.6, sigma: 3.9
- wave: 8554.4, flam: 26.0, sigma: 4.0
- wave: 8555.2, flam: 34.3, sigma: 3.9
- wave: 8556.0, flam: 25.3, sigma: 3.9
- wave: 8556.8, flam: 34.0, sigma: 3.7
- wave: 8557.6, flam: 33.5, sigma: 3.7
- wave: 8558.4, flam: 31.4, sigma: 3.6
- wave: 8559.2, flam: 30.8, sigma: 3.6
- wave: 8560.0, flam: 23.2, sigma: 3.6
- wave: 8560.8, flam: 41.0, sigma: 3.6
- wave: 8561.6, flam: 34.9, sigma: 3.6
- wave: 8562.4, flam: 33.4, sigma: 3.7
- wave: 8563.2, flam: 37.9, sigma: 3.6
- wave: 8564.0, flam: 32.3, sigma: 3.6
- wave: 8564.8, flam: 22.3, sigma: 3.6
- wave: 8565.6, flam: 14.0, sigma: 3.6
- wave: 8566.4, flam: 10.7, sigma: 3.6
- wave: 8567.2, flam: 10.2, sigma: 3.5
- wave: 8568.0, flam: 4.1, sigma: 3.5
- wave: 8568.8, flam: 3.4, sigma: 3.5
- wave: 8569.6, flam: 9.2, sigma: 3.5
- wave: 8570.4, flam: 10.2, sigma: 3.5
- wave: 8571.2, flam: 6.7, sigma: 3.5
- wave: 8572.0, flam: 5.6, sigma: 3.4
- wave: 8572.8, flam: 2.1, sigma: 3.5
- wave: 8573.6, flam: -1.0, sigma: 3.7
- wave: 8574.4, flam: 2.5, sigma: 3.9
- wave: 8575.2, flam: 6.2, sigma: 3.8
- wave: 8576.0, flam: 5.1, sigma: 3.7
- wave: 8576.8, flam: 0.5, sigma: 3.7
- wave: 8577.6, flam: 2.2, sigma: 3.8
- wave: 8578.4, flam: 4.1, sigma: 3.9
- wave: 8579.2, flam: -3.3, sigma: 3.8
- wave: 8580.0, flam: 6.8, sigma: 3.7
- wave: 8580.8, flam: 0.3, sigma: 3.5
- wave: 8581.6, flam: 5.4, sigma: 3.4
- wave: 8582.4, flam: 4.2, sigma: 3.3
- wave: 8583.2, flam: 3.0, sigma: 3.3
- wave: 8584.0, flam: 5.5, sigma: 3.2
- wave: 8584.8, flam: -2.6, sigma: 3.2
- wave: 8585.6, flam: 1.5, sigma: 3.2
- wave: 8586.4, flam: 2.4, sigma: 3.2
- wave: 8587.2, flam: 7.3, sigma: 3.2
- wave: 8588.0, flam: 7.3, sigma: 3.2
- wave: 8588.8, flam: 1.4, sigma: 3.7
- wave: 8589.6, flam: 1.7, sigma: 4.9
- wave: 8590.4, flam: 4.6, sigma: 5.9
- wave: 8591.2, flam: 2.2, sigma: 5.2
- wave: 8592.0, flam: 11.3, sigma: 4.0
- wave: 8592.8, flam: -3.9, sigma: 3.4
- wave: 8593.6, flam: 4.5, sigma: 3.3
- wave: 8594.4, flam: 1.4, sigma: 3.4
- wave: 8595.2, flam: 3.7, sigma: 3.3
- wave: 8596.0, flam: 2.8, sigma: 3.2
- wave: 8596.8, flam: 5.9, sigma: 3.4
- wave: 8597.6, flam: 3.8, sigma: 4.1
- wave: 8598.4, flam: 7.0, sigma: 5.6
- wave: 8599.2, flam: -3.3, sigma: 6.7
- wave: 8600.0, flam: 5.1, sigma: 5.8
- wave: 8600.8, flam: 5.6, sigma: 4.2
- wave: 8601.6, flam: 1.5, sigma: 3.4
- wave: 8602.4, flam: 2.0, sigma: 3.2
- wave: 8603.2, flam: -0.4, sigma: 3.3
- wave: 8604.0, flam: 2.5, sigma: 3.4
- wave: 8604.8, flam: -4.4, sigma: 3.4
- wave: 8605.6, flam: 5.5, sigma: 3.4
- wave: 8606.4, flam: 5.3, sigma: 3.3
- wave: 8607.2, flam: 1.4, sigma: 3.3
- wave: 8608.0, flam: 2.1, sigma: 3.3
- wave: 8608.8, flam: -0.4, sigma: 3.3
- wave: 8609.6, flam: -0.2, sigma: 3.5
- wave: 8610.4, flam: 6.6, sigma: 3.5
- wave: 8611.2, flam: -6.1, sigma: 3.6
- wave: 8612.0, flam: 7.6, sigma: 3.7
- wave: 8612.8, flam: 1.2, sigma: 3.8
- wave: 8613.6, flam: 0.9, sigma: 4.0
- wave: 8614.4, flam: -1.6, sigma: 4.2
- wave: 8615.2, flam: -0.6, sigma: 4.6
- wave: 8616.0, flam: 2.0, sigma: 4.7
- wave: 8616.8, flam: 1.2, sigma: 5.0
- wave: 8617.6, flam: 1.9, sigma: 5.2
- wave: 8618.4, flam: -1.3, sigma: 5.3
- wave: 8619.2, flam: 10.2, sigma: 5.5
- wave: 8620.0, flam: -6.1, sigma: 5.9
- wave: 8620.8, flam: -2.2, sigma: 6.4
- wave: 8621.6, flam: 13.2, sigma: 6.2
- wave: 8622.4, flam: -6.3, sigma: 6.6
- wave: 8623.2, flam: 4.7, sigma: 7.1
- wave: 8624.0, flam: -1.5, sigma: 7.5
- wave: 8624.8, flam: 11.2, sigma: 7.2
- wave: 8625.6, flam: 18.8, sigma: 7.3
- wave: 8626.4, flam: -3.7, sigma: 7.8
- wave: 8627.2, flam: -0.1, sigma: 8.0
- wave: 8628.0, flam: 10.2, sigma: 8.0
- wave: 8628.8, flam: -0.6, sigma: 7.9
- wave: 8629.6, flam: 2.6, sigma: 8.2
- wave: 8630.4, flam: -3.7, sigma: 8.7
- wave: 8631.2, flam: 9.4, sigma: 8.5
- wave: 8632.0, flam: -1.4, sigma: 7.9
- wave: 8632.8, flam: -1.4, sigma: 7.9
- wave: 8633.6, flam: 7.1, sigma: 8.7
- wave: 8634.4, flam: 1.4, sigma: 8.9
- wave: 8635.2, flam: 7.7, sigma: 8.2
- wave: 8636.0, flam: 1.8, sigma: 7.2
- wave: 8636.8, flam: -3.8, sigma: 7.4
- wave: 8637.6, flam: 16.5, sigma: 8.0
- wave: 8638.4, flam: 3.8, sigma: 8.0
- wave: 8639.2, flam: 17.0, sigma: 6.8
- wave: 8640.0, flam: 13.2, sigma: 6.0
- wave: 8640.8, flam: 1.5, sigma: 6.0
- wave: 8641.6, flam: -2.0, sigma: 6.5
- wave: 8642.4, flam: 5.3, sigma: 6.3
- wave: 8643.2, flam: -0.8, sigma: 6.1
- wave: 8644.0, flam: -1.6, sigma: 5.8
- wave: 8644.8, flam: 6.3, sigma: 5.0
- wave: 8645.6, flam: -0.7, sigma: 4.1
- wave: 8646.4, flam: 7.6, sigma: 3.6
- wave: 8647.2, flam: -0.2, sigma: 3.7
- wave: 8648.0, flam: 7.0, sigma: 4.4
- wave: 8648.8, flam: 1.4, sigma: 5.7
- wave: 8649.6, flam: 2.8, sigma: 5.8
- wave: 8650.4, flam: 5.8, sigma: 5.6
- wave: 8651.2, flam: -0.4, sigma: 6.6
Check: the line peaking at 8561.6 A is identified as [O II]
